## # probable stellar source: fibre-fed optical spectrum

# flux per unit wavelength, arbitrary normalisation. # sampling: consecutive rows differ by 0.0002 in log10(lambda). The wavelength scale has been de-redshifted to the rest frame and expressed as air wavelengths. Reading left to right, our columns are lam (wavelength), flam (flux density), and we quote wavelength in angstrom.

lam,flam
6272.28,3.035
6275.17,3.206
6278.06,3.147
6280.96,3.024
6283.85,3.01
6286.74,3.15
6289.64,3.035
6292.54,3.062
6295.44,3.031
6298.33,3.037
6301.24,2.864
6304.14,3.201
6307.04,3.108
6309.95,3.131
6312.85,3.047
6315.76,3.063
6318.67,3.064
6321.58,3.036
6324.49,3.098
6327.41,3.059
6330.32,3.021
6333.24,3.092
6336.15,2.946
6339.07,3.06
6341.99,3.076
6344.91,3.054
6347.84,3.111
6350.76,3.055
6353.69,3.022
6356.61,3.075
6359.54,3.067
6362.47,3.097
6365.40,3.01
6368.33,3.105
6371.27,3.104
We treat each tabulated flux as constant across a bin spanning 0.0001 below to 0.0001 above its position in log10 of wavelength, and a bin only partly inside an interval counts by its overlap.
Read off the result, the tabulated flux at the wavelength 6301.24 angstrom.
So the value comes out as 2.864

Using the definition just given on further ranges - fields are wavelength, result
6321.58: 3.036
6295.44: 3.031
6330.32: 3.021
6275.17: 3.206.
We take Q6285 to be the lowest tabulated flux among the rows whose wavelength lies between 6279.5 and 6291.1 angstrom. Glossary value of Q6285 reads 3.01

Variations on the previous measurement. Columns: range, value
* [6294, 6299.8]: 3.031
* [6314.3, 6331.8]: 3.021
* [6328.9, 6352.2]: 2.946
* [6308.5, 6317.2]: 3.047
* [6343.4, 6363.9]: 3.022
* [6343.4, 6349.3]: 3.054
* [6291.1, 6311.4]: 2.864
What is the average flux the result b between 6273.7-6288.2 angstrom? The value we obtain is 3.11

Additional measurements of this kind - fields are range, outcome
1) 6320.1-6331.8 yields 3.05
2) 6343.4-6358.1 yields 3.06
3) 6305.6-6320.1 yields 3.08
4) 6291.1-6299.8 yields 3.04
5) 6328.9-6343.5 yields 3.04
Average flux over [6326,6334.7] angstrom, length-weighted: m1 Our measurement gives 3.06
